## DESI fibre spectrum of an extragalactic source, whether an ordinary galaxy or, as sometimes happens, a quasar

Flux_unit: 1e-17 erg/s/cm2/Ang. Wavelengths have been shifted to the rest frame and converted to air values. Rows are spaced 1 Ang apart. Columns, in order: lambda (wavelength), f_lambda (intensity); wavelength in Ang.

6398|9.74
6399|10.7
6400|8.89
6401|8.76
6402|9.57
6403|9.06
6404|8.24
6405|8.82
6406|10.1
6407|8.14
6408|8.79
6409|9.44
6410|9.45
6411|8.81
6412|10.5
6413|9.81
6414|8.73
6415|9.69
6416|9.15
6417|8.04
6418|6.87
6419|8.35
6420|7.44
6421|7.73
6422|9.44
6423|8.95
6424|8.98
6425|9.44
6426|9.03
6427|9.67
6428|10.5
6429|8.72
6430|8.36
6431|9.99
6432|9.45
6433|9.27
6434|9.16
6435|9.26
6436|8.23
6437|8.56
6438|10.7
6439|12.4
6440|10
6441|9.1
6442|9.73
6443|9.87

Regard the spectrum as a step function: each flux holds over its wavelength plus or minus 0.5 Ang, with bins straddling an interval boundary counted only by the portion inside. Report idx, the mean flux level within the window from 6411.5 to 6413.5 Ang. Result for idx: 10.2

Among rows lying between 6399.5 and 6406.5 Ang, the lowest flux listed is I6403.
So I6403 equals 8.24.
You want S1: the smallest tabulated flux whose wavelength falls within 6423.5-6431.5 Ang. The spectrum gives 8.36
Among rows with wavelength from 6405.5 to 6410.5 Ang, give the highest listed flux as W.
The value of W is 10.1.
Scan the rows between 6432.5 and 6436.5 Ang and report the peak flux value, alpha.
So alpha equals 9.27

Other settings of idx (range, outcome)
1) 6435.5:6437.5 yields 8.39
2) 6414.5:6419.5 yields 8.42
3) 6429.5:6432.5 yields 9.27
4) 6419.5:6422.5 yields 8.2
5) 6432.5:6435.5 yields 9.23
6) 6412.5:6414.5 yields 9.27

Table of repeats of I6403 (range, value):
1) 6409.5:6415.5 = 8.73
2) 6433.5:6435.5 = 9.16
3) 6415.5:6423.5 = 6.87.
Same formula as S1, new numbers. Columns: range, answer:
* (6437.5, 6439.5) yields 10.7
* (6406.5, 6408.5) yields 8.14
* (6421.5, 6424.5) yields 8.95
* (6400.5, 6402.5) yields 8.76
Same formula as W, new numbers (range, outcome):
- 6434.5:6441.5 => 12.4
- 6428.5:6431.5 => 9.99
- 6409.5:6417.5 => 10.5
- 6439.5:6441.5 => 10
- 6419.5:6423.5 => 9.44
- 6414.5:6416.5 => 9.69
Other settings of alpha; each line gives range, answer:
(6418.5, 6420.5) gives 8.35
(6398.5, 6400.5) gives 10.7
